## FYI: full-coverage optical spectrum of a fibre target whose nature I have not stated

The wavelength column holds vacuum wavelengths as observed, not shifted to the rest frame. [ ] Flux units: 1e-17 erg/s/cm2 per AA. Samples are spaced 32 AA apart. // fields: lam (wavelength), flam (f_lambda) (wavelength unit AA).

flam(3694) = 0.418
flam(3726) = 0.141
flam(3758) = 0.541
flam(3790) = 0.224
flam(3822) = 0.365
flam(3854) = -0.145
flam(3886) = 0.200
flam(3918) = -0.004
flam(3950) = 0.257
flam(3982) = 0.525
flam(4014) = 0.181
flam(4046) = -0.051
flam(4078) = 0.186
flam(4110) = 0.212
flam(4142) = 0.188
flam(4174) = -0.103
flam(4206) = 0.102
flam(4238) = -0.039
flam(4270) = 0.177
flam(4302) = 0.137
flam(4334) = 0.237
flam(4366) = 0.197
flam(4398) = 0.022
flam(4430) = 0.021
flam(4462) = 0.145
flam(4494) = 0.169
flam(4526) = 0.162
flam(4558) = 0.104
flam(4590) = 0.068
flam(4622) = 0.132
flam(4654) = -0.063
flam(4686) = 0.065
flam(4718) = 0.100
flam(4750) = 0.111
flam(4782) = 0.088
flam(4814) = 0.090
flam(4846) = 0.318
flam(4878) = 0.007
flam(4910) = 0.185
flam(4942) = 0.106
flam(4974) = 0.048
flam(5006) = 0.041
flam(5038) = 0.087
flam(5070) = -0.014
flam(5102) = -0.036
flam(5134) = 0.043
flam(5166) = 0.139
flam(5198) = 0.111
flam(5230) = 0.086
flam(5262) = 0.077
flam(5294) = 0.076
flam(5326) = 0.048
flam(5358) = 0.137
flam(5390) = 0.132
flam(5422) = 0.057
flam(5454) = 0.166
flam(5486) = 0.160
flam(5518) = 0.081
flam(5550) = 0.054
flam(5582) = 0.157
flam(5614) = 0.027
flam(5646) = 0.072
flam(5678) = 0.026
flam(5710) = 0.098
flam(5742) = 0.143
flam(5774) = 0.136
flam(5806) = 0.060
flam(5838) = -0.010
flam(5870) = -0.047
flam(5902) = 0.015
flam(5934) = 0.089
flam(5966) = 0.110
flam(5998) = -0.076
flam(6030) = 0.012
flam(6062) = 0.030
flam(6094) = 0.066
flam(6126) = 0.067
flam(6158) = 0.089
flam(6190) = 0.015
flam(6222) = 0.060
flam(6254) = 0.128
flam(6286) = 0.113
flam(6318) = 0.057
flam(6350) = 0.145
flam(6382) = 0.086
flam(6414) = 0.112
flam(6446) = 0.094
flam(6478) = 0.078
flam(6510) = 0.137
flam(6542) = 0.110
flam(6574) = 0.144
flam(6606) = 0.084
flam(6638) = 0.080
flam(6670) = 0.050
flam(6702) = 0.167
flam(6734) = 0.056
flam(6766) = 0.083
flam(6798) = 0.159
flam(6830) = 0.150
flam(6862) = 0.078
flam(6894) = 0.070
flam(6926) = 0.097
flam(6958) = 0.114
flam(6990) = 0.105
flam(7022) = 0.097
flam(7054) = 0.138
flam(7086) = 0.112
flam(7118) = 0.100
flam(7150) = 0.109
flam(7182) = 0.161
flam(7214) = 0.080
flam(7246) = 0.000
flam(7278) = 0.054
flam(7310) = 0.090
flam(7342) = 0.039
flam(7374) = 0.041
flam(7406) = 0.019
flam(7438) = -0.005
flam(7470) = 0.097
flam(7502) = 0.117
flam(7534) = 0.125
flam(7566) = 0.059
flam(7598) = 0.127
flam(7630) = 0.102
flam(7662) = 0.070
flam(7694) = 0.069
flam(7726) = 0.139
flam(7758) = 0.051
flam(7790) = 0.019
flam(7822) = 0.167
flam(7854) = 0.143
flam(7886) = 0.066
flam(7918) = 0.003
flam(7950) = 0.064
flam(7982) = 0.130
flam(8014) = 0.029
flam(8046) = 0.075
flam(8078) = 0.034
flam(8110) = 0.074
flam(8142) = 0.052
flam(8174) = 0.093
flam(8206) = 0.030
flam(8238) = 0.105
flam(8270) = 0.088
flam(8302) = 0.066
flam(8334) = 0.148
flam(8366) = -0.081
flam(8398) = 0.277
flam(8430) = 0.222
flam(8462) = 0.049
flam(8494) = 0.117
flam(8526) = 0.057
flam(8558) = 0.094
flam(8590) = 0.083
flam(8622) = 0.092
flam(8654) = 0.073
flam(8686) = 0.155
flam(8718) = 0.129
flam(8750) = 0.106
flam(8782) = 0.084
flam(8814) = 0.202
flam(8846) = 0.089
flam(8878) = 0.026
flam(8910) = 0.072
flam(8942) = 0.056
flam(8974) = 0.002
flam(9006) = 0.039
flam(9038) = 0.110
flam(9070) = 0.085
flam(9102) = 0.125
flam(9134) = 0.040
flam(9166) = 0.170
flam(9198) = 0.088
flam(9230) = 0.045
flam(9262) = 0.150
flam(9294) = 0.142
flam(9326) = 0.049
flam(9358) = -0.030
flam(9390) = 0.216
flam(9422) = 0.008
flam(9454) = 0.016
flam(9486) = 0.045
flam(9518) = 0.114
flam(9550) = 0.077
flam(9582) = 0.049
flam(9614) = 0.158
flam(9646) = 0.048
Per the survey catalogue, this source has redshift 1.256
